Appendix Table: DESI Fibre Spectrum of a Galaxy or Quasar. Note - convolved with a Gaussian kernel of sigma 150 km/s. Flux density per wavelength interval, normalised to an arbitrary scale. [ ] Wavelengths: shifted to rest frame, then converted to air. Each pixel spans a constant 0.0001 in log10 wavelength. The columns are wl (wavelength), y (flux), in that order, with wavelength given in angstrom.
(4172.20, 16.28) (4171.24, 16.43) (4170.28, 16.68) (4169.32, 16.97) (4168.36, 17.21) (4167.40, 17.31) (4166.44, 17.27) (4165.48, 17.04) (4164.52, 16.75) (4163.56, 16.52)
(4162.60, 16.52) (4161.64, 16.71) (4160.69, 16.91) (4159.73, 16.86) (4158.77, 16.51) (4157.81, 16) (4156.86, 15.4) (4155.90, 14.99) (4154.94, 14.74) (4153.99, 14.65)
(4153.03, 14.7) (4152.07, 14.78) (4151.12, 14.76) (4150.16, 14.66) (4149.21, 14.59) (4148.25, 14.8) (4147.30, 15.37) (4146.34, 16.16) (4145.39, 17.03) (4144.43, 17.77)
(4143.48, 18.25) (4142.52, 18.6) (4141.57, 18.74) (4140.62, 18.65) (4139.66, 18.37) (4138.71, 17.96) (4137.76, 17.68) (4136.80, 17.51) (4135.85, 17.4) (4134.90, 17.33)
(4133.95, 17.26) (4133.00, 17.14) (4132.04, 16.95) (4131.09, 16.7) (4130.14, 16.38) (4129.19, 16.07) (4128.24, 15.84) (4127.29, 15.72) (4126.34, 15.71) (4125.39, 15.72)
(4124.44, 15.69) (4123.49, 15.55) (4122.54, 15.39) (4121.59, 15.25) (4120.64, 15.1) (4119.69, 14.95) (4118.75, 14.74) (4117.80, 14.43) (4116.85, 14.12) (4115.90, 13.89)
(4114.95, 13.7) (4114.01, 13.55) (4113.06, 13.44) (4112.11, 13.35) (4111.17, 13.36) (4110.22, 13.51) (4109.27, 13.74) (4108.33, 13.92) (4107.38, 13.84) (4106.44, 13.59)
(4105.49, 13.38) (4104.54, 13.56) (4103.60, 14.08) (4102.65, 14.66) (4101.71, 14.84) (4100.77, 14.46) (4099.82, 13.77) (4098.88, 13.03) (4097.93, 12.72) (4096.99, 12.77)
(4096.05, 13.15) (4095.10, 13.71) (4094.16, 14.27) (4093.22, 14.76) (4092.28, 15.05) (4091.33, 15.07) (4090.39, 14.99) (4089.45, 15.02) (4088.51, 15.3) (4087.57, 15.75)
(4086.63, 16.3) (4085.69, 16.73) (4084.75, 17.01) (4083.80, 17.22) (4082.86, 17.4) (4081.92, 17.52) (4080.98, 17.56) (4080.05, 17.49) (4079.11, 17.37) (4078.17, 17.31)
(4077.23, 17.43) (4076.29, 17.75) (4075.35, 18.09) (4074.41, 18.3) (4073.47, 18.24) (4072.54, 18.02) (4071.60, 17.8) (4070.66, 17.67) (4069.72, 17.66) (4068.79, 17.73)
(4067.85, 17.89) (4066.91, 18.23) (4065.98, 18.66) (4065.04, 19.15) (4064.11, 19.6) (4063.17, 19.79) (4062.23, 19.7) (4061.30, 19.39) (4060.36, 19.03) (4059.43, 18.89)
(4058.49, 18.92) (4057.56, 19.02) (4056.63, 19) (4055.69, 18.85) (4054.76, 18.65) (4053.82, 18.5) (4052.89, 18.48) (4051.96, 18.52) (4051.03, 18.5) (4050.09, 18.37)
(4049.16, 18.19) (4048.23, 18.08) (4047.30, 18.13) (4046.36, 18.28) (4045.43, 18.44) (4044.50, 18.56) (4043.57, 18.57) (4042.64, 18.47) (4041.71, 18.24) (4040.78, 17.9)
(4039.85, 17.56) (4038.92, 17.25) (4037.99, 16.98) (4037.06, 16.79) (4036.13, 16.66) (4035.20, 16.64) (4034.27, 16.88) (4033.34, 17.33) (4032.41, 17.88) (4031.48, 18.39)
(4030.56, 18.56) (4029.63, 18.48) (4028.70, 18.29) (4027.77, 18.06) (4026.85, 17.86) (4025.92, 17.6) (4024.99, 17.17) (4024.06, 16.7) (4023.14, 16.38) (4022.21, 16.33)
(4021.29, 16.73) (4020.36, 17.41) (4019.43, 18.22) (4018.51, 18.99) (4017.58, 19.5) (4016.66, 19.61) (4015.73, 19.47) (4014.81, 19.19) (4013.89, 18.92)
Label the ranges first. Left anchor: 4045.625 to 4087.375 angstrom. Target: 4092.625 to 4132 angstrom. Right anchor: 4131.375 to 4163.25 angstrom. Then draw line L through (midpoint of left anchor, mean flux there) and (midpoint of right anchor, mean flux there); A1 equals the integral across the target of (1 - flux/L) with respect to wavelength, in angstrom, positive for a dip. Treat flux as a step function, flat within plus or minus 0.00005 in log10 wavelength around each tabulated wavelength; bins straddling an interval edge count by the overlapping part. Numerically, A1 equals 6.39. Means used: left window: 18.2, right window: 16.5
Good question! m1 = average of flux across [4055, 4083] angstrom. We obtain 18.3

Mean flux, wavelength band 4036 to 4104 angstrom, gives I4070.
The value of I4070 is 17.2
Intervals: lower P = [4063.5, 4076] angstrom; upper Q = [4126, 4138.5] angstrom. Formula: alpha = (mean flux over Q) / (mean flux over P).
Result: 0.9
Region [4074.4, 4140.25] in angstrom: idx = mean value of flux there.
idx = 15.5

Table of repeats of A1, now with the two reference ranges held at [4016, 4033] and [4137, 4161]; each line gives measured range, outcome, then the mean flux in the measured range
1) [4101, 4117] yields 2.90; 13.8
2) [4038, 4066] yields -1.65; 18.6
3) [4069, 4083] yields -0.36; 17.7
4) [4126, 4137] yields -0.06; 16.7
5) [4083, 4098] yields 1.75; 15.1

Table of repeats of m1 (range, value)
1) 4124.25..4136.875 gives 16.5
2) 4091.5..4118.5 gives 13.8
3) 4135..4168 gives 16.5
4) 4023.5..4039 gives 17.5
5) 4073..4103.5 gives 15.8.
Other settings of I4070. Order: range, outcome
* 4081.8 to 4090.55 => 16.3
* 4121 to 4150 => 16.7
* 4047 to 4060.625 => 18.6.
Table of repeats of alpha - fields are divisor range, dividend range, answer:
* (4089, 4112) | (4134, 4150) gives 1.23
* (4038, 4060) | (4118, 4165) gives 0.88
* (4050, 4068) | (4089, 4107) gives 0.74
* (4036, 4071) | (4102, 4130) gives 0.79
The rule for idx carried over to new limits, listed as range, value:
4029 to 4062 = 18.2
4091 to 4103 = 14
